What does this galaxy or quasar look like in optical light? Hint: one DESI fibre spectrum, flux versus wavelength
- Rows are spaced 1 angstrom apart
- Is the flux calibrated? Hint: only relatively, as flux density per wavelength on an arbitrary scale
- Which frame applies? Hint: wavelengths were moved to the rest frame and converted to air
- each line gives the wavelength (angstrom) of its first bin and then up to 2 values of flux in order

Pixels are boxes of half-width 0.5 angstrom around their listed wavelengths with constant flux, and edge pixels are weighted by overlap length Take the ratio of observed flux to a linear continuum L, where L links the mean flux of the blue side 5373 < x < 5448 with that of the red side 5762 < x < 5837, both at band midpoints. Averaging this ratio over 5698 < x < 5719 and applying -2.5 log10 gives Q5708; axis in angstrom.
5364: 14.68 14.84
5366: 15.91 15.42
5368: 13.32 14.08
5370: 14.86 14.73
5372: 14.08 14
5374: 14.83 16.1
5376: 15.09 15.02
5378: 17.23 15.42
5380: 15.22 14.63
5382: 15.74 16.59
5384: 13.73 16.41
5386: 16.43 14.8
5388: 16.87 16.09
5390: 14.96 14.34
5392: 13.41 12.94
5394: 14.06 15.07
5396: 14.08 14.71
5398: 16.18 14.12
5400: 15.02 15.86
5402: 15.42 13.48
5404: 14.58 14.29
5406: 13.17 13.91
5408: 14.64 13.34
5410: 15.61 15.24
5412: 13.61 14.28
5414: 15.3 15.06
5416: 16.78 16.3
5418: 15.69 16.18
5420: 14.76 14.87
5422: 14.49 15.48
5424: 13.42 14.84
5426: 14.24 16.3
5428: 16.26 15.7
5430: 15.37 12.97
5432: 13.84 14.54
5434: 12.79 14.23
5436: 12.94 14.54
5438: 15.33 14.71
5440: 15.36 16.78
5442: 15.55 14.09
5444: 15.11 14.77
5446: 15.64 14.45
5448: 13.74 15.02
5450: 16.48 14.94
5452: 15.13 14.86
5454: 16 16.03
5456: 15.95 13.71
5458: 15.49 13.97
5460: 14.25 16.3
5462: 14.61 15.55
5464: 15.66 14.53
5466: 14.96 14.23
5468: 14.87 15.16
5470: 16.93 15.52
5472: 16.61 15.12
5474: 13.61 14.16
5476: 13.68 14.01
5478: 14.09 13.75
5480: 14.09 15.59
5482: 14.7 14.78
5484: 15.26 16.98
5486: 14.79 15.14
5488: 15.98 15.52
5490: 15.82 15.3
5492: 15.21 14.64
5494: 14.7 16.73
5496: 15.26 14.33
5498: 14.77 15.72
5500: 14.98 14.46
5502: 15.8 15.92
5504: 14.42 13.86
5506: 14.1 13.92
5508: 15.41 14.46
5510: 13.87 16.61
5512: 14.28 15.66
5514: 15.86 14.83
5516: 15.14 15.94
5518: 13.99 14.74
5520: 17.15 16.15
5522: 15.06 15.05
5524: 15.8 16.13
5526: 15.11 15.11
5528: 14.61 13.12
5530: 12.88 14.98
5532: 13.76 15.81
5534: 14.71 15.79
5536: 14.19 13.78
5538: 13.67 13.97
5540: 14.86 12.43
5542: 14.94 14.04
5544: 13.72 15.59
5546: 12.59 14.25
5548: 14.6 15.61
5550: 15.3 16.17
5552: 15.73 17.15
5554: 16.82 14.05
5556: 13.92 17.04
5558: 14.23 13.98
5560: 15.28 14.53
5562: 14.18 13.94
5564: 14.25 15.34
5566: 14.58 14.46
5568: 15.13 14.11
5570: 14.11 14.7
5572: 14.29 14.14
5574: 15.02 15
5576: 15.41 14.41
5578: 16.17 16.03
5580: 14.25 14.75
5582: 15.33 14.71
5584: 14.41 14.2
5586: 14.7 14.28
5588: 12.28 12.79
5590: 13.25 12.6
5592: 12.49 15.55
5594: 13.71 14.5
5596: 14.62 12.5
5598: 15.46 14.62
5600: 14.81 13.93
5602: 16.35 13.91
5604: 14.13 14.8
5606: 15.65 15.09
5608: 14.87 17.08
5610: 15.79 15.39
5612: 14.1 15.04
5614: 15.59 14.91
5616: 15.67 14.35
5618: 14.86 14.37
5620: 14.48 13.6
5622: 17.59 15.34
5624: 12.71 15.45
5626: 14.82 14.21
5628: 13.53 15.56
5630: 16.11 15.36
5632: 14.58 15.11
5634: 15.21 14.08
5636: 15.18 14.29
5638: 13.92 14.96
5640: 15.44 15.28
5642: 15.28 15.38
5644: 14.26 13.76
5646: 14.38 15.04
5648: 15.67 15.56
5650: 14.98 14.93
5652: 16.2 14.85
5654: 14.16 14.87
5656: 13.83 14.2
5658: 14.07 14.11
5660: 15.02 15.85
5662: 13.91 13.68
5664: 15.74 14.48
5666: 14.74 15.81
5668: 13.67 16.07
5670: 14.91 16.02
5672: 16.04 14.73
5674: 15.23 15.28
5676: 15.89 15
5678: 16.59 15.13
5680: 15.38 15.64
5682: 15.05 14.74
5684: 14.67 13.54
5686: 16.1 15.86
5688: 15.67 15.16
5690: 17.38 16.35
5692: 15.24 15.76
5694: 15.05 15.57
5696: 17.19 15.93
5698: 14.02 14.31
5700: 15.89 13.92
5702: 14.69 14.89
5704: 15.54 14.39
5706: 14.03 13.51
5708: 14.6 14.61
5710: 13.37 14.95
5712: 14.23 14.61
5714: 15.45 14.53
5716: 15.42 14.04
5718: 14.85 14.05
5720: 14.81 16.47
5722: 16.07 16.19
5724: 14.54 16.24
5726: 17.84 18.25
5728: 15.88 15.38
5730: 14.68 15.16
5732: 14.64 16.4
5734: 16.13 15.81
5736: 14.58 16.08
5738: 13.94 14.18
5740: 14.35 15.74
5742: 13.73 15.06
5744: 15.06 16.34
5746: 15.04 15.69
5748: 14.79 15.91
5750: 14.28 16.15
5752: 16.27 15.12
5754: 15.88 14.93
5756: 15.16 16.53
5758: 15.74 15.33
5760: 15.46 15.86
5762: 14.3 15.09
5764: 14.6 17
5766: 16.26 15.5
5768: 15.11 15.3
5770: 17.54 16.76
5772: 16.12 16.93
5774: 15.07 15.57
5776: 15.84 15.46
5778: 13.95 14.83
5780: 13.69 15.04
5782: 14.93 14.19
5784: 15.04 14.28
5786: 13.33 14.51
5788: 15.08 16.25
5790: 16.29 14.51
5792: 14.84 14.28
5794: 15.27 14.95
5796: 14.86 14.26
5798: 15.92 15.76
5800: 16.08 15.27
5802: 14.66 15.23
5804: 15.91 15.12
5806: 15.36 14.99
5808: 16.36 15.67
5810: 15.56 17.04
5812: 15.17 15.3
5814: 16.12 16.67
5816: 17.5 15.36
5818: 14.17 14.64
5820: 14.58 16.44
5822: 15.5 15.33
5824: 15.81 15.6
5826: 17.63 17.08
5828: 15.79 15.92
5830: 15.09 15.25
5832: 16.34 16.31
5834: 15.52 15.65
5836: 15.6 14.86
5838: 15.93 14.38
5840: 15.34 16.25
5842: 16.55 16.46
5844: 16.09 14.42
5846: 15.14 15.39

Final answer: 0.06 mag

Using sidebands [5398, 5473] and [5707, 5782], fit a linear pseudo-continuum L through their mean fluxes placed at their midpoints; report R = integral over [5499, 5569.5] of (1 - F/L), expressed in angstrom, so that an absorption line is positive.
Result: 1.1 angstrom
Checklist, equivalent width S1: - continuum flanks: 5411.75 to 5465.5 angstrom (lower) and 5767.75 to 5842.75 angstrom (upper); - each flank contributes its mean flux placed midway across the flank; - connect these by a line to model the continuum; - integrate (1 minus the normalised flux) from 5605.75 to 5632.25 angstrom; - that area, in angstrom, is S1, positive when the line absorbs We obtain 0.3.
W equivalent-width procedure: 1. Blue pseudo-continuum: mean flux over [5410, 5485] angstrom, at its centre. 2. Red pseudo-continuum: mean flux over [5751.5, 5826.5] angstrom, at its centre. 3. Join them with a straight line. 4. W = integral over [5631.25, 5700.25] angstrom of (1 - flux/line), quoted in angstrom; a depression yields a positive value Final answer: 0.7 angstrom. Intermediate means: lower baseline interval 15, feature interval 15.1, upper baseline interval 15.4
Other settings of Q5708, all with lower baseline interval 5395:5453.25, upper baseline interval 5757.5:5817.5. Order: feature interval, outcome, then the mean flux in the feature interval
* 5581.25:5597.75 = 0.09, 13.9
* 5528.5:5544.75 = 0.06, 14.2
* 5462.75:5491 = -0.01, 15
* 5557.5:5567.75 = 0.04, 14.5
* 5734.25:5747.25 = 0.02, 15.1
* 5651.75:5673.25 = 0.03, 14.8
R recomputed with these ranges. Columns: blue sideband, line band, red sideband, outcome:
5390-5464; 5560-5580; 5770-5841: 0.4 angstrom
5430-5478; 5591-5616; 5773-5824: 0.5 angstrom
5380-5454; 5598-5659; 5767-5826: 1.1 angstrom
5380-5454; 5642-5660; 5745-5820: 0.6 angstrom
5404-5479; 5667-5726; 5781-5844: 0.4 angstrom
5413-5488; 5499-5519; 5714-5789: 0.2 angstrom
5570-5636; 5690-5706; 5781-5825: -0.3 angstrom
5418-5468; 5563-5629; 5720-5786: 2.4 angstrom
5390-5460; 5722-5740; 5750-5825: -0.4 angstrom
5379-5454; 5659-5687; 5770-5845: 0.3 angstrom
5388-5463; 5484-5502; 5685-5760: -0.5 angstrom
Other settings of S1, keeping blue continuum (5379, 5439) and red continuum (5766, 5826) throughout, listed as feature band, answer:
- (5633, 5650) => 0.3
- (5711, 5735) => -0.3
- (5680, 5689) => 0.0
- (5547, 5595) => 1.3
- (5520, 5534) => 0.0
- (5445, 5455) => -0.2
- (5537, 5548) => 0.7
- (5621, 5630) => 0.1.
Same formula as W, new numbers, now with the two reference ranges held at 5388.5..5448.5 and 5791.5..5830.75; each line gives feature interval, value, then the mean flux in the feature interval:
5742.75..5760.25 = -0.1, 15.5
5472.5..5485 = 0.3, 14.5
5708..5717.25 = 0.5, 14.6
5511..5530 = -0.3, 15.2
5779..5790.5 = 0.5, 14.8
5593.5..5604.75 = 0.5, 14.4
